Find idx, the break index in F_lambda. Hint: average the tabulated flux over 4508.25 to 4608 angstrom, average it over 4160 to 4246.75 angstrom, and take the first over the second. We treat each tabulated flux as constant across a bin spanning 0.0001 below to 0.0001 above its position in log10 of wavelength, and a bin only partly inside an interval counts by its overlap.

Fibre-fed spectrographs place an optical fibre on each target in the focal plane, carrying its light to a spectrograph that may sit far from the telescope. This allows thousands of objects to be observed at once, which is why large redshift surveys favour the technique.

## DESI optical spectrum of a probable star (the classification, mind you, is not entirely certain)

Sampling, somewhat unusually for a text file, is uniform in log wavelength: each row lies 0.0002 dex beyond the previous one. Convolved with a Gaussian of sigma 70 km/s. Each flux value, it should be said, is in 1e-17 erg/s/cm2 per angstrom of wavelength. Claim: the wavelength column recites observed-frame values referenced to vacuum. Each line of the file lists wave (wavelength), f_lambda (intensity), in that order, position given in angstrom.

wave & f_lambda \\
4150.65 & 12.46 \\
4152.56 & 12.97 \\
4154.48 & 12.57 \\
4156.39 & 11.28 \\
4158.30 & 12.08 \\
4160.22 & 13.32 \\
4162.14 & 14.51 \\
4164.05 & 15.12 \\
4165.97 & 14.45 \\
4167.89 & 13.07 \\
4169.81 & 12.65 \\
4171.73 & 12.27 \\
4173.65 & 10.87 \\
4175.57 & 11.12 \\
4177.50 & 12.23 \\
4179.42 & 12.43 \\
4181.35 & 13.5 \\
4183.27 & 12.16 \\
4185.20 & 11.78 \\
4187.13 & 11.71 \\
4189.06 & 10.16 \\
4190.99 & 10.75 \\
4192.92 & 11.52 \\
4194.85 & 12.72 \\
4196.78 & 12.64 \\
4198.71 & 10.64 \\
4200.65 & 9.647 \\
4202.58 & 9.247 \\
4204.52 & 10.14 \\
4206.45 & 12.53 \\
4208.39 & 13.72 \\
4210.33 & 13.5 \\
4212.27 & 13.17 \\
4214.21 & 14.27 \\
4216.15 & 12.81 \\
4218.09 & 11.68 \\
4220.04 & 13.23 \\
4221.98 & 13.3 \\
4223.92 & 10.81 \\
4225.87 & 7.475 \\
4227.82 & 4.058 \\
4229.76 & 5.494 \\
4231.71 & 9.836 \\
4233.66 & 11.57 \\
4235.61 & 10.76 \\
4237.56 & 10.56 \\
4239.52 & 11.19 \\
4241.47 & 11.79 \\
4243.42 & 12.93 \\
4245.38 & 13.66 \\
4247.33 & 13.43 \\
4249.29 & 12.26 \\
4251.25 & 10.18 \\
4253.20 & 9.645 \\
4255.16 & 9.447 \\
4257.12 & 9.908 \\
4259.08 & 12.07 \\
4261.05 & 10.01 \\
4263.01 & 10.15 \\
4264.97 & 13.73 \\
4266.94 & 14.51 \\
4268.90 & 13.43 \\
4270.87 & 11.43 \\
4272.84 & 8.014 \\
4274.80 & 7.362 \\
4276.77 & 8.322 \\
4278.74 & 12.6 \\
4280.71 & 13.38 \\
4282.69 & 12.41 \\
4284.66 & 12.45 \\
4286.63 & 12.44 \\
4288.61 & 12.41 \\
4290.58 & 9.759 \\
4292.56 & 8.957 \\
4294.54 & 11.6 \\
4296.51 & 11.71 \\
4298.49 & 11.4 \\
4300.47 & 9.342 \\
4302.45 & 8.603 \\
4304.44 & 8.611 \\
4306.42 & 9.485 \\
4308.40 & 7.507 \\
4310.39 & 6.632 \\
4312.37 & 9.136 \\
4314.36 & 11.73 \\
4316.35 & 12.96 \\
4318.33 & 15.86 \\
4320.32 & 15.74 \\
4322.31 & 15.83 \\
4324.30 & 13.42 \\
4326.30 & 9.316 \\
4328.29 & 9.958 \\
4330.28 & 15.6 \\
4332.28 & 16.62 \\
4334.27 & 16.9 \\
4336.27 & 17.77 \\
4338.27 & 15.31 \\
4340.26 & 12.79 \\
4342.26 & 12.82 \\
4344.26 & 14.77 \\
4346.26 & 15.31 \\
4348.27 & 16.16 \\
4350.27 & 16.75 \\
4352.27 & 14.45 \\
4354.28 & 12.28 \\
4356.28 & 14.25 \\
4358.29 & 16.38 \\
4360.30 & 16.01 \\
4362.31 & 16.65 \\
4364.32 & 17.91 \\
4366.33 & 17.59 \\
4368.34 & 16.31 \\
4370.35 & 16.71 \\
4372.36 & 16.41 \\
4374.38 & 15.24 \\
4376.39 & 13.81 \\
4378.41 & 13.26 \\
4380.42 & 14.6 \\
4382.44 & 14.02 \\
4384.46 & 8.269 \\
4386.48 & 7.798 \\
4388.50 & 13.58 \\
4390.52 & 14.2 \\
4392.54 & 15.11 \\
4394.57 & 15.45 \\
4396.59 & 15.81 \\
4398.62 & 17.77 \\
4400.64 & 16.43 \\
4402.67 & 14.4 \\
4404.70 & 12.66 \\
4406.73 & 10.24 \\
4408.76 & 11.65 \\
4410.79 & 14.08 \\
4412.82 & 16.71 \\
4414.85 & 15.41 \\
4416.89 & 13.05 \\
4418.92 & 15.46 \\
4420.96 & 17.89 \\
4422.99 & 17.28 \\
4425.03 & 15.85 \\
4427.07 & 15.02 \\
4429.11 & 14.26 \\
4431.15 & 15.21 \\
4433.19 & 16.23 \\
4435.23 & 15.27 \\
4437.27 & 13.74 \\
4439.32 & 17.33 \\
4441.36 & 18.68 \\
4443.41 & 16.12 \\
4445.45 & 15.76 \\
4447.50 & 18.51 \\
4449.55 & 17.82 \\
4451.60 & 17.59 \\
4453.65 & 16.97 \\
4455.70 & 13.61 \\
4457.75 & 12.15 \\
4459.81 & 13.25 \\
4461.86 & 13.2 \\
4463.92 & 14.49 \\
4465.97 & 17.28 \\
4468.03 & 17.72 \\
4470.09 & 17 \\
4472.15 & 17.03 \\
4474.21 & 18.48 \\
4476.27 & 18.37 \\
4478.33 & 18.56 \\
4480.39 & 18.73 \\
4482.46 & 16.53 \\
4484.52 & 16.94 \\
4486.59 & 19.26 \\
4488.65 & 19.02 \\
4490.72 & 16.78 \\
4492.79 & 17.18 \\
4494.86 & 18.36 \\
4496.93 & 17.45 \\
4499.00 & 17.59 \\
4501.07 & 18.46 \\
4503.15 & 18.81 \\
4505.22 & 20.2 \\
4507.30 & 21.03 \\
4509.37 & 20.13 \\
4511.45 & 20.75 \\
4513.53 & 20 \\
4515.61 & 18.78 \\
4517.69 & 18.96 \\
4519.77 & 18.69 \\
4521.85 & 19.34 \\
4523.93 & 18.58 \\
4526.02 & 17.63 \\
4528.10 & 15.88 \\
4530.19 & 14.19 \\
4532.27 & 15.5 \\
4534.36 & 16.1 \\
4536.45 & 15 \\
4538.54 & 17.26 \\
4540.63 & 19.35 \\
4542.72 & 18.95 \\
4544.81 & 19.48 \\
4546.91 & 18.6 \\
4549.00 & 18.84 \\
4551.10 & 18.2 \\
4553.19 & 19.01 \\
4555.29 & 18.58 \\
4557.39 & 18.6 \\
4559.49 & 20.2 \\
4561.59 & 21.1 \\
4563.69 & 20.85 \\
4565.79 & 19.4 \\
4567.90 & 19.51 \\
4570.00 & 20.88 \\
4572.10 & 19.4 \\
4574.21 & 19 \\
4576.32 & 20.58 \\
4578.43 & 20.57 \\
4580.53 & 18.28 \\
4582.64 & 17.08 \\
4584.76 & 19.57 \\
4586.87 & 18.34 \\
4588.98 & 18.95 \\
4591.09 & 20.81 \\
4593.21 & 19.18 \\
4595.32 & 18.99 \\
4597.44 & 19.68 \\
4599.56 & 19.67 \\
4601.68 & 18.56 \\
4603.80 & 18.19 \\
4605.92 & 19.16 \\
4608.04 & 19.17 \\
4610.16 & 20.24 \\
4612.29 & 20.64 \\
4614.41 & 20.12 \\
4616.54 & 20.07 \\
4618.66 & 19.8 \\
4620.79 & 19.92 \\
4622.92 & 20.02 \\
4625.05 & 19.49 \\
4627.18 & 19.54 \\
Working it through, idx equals 1.61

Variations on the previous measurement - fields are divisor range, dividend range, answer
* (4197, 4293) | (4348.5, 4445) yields 1.34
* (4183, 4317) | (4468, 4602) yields 1.70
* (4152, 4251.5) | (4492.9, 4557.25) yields 1.56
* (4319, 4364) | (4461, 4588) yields 1.24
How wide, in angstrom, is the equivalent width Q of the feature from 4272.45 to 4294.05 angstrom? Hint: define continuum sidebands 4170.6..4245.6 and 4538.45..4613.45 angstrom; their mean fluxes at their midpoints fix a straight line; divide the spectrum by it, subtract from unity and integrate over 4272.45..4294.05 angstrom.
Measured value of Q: 3.6 angstrom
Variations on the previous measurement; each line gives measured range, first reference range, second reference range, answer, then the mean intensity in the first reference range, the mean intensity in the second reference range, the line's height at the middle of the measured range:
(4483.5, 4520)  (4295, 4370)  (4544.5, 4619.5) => -2.6 angstrom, 13.5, 19.4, 17.5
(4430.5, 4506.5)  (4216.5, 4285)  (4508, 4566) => -1.0 angstrom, 10.9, 18.5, 16.7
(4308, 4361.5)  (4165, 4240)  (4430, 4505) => 1.1 angstrom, 11.4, 16.9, 14.1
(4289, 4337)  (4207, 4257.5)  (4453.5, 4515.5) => 5.2 angstrom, 11.2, 17.5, 13.2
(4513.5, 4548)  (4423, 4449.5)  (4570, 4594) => 0.9 angstrom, 16.1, 19.3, 18.2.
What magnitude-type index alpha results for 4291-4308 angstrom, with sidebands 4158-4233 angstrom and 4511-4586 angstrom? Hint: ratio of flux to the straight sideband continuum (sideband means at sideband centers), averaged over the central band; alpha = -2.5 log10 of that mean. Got 0.36 mag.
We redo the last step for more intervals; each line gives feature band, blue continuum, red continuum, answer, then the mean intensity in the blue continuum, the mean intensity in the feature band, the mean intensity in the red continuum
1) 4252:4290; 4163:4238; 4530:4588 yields 0.16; 11.5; 11.2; 18.7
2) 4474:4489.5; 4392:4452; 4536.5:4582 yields -0.07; 15.5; 18.2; 19.3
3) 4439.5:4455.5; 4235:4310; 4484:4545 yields -0.06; 10.9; 17.2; 18.2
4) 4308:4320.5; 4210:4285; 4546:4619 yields 0.14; 11.2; 11.3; 19.4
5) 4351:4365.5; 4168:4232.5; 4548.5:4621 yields -0.06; 11.4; 15.5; 19.5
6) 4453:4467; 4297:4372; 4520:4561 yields 0.13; 13.7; 14.4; 17.9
